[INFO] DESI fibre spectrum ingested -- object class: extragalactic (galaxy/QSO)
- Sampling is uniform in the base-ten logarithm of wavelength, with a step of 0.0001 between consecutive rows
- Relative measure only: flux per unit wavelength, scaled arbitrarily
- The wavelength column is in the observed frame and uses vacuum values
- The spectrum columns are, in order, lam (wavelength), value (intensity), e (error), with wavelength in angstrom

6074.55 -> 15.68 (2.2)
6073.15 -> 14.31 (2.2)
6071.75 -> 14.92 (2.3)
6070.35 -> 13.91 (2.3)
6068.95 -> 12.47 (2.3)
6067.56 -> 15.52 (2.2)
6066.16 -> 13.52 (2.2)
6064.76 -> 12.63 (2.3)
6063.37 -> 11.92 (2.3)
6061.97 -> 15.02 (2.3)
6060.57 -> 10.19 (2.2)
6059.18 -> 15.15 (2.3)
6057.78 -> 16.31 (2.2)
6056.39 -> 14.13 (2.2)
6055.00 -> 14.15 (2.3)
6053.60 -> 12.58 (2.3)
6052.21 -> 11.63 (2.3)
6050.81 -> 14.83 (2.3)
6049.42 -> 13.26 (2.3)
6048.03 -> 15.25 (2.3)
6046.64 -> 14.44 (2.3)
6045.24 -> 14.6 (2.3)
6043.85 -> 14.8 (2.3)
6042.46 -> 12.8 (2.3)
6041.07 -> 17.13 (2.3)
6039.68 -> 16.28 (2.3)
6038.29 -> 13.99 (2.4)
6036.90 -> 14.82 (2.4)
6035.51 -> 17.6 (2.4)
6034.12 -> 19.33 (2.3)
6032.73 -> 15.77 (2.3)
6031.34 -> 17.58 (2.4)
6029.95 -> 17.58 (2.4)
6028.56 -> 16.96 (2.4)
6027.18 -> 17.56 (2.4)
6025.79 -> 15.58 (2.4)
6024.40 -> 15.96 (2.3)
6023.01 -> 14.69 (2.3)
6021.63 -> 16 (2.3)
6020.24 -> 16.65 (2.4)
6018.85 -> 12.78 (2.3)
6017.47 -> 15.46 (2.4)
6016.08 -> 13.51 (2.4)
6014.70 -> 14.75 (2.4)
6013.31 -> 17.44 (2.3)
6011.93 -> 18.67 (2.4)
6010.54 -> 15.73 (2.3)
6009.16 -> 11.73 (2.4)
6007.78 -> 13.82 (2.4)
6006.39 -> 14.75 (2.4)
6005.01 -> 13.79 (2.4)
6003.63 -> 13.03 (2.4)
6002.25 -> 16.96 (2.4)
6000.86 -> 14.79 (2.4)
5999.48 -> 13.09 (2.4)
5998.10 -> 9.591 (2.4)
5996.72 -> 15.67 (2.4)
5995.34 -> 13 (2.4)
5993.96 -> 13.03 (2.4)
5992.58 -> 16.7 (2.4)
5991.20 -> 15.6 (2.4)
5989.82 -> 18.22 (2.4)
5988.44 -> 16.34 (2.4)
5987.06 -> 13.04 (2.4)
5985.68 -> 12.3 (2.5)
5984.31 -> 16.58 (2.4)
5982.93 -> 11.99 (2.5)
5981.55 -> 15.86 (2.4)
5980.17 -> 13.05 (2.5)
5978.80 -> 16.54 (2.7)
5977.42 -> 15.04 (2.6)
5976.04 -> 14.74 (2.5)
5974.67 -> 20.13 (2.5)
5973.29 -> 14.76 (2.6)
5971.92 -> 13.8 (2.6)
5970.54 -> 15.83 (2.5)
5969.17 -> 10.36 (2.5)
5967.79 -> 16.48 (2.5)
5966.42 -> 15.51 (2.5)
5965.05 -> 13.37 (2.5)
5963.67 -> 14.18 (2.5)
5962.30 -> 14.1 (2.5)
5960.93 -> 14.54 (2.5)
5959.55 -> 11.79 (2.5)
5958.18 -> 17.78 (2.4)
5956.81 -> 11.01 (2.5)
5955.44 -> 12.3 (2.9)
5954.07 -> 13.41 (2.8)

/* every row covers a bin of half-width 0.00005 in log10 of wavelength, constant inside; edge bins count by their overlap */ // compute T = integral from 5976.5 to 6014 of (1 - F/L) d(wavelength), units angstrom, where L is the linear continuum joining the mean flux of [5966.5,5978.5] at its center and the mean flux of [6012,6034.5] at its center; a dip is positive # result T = 2.2 angstrom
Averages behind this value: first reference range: 15.2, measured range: 14.7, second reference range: 16.1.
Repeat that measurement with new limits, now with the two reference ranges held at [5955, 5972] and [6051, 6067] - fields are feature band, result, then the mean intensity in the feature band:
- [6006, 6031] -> -3.5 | 15.6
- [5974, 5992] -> -1.9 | 15.3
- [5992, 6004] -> -0.2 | 14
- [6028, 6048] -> -3.5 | 15.9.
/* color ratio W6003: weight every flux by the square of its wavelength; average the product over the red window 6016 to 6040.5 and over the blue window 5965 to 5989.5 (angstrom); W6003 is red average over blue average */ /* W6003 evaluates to 1.10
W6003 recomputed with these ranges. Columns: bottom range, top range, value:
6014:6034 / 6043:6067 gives 0.88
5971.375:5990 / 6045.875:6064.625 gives 0.93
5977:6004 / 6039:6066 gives 0.99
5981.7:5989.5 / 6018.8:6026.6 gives 1.09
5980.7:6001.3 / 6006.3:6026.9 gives 1.07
